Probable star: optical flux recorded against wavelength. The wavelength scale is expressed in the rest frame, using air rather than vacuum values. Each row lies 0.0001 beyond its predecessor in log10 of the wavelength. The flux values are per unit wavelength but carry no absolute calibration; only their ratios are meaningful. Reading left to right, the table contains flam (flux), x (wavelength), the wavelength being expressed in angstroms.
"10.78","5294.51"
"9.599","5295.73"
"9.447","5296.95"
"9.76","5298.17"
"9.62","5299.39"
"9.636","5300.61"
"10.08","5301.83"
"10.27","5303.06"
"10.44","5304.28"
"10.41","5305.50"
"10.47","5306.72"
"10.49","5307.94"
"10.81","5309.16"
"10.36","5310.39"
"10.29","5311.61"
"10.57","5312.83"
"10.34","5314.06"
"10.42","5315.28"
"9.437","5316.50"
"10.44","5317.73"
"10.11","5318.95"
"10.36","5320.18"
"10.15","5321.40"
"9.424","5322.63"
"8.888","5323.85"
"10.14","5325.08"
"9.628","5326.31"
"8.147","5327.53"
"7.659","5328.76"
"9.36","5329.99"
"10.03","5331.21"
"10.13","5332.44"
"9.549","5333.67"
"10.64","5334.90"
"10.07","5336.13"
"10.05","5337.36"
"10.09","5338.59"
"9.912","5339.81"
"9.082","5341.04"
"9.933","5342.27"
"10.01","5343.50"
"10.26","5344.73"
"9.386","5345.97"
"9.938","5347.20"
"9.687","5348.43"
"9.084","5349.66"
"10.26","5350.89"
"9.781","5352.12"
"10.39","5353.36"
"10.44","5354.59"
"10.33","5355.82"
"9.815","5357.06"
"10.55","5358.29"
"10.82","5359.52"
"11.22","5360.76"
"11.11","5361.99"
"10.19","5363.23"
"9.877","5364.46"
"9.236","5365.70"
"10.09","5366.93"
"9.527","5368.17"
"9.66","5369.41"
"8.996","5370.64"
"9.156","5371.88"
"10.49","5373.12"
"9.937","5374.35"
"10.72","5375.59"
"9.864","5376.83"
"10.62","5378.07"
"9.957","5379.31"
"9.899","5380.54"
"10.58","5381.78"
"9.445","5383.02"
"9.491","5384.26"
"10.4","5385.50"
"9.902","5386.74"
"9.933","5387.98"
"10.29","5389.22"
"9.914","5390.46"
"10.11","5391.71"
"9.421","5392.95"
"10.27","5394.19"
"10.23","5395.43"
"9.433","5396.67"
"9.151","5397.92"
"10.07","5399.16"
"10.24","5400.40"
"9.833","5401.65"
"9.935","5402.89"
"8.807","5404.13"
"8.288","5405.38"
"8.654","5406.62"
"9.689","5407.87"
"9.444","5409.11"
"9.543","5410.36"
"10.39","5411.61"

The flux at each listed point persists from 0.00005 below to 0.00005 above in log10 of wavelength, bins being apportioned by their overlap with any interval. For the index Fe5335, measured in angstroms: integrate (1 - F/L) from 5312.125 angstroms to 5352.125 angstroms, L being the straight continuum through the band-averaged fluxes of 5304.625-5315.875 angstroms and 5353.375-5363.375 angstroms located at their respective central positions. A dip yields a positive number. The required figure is 2.75 angstroms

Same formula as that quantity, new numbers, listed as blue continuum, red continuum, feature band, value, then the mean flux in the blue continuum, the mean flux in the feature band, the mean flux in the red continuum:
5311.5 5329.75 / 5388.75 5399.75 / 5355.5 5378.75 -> -0.7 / 9.71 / 10.1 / 9.87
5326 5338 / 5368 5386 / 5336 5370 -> -1.1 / 9.52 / 10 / 9.92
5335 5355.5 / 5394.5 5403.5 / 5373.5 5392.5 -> -0.4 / 9.93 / 10.1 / 9.86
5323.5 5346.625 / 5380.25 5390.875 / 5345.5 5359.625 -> -0.4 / 9.64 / 10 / 9.99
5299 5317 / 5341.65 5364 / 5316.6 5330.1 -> 1.0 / 10.3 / 9.48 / 10.2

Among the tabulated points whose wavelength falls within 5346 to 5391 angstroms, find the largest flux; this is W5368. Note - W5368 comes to 11.22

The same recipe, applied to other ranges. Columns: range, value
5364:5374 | 10.49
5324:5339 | 10.64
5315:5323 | 10.44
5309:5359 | 10.81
